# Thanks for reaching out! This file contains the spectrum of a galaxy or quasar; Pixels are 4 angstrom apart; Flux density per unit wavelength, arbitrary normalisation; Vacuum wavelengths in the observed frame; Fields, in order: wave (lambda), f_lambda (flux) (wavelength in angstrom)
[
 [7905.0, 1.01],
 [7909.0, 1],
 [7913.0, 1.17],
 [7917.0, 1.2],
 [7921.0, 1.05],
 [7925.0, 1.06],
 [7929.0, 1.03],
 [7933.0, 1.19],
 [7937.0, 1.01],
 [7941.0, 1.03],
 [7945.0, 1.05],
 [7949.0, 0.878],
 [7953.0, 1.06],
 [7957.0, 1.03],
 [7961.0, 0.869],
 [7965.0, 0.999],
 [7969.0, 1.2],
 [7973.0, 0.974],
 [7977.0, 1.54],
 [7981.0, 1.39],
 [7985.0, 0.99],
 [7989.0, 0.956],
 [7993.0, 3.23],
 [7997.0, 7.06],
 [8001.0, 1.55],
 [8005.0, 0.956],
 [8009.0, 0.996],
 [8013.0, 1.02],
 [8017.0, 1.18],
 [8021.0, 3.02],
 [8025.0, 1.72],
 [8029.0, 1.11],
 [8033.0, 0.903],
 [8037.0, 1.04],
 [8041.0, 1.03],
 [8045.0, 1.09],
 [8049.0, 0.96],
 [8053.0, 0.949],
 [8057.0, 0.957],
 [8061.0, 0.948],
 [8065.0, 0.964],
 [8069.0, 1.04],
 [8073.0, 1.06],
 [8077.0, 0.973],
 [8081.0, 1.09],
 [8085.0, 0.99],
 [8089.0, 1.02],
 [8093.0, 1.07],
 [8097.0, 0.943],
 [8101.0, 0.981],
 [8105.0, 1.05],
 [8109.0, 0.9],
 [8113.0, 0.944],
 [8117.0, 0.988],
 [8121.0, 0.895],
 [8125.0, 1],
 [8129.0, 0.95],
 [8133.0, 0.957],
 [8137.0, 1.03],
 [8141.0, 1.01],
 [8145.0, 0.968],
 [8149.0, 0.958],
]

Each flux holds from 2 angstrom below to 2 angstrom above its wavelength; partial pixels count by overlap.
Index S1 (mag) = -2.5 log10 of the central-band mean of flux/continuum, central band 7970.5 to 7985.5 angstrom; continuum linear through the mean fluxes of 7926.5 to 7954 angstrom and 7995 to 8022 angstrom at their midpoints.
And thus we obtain 0.33 mag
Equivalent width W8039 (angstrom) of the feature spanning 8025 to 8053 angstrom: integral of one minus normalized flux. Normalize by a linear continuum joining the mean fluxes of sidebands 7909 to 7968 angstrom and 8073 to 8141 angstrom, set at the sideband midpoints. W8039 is -1.5 angstrom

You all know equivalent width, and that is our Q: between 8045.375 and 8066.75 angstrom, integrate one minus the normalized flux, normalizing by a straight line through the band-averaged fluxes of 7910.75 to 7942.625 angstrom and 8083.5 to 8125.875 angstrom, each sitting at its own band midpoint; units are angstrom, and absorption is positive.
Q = 0.9 angstrom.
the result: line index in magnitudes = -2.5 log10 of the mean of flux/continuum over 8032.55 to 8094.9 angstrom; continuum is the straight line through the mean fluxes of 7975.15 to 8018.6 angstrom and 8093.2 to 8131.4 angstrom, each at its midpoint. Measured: 0.312 mag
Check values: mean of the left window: 1.9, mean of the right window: 0.966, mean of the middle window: 1.01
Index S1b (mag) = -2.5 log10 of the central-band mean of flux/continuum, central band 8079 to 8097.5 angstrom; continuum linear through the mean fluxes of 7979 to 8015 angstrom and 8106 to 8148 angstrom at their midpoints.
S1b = 0.24 mag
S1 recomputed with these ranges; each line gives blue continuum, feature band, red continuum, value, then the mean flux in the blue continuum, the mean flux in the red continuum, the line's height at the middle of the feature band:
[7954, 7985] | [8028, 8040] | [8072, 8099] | 0.060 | 1.13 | 1.02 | 1.07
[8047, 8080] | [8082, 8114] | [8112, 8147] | -0.015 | 0.985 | 0.972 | 0.978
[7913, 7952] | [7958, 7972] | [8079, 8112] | 0.031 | 1.06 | 1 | 1.05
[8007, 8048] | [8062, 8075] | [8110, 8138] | 0.142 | 1.3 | 0.962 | 1.16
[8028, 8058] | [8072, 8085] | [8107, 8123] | -0.069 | 1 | 0.932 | 0.968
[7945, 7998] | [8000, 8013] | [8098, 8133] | 0.272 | 1.58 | 0.963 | 1.43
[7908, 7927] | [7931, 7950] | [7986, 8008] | 0.412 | 1.1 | 2.59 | 1.53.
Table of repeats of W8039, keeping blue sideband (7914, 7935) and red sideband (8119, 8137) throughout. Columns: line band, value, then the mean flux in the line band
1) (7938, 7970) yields 2.31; 1.01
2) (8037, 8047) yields -0.33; 1.06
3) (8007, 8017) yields 0.02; 1.04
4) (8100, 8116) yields 0.08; 0.969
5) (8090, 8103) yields -0.23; 1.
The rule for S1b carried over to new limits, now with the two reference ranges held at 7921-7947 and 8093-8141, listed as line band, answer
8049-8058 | 0.055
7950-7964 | 0.075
